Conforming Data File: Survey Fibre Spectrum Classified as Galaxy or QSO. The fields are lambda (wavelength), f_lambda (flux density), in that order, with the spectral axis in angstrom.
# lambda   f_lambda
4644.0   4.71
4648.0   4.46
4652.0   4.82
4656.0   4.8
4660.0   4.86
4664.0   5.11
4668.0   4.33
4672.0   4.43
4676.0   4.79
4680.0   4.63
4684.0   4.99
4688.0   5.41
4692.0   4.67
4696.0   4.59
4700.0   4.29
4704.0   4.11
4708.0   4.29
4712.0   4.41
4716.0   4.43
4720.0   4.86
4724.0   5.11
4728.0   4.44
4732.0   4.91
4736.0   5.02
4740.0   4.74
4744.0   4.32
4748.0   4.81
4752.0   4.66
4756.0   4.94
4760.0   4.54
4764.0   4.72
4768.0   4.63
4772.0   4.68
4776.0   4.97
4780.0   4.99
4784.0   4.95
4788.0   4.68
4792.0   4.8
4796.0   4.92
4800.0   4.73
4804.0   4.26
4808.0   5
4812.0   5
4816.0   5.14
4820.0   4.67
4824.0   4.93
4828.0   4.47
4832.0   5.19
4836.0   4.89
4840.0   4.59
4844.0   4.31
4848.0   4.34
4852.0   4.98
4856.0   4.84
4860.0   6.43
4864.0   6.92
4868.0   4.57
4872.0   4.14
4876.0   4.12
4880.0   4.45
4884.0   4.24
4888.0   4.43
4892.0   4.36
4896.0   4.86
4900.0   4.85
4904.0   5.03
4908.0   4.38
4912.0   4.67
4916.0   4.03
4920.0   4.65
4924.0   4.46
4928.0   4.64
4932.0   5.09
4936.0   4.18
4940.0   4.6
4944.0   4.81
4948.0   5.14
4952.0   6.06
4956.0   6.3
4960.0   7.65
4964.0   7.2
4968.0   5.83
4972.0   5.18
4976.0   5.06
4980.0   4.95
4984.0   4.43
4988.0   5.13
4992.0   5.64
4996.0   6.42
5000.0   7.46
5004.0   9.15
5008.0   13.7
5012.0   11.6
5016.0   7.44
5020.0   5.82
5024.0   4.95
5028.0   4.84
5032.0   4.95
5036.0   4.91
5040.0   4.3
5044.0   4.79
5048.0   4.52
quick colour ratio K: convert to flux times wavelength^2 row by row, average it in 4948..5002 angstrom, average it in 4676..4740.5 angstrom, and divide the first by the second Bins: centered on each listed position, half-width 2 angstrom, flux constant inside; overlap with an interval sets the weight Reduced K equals 1.4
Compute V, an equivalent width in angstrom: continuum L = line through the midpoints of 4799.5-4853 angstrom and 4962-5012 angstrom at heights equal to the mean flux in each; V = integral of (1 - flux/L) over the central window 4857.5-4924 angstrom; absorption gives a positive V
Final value 9.8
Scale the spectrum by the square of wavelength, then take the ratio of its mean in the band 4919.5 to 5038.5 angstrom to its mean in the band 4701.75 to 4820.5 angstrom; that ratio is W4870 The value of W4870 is 1.4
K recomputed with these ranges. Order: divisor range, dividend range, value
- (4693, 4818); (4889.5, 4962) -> 1.14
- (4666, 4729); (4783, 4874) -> 1.12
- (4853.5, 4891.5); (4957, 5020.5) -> 1.52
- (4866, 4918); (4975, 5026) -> 1.66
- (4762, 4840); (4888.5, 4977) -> 1.12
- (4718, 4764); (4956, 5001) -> 1.36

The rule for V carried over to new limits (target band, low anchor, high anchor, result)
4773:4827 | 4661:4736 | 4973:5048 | 3.88 angstrom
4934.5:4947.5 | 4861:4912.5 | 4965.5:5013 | 2.85 angstrom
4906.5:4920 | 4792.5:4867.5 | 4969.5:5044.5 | 2.95 angstrom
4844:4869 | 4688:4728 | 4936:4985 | -0.66 angstrom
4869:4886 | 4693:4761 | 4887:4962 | 2.18 angstrom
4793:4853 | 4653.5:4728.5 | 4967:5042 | 7.13 angstrom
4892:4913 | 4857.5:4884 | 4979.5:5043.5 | 2.58 angstrom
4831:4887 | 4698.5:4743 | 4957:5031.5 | 8.27 angstrom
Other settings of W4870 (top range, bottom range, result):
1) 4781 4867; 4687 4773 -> 1.11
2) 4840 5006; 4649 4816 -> 1.20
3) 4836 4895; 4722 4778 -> 1.05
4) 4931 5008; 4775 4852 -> 1.34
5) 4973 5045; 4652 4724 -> 1.57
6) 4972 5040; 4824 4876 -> 1.41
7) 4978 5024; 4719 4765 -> 1.71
